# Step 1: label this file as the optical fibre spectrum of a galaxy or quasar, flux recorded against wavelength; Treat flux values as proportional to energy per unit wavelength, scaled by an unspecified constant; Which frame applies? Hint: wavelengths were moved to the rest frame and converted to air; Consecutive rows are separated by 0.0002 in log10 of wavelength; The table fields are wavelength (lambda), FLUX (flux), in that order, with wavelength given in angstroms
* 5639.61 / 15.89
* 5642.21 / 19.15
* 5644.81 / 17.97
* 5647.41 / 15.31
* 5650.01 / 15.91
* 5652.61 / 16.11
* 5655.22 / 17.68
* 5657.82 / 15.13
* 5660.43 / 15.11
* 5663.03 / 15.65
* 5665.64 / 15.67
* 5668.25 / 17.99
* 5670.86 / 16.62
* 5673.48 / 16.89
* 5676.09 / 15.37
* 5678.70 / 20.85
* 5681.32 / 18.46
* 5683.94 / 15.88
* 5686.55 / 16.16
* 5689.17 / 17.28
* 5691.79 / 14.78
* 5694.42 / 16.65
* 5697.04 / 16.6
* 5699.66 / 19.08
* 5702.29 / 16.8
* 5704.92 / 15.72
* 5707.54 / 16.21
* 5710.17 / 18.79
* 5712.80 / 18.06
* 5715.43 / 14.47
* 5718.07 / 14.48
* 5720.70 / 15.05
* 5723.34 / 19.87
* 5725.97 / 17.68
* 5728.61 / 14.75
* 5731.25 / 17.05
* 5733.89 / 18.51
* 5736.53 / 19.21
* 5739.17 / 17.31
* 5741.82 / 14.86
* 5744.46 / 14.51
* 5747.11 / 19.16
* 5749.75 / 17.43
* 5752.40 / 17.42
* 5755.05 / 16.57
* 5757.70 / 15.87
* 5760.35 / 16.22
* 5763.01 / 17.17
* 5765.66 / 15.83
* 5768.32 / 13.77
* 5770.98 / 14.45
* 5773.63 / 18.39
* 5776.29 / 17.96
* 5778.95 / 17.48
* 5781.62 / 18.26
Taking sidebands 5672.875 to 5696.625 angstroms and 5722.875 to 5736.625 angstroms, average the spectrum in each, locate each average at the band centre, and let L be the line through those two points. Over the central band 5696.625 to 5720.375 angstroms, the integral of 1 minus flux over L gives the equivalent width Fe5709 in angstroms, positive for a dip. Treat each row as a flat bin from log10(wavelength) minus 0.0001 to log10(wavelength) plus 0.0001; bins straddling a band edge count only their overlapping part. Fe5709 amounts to 0.9 angstroms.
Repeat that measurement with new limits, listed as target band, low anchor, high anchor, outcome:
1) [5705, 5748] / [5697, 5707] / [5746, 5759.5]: 0.80 angstroms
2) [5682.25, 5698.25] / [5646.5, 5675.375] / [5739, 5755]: 0.09 angstroms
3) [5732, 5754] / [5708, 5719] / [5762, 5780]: -1.12 angstroms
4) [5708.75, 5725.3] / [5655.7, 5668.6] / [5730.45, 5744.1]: 0.02 angstroms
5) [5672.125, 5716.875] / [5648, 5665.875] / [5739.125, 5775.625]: -2.44 angstroms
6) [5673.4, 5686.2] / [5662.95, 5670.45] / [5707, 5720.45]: -0.73 angstroms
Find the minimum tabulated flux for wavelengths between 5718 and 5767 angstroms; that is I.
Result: 14.48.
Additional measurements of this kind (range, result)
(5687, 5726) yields 14.47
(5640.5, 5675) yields 15.11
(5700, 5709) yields 15.72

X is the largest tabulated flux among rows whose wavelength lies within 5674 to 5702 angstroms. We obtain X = 20.85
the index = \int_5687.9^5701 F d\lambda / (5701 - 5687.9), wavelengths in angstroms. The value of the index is 16.9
